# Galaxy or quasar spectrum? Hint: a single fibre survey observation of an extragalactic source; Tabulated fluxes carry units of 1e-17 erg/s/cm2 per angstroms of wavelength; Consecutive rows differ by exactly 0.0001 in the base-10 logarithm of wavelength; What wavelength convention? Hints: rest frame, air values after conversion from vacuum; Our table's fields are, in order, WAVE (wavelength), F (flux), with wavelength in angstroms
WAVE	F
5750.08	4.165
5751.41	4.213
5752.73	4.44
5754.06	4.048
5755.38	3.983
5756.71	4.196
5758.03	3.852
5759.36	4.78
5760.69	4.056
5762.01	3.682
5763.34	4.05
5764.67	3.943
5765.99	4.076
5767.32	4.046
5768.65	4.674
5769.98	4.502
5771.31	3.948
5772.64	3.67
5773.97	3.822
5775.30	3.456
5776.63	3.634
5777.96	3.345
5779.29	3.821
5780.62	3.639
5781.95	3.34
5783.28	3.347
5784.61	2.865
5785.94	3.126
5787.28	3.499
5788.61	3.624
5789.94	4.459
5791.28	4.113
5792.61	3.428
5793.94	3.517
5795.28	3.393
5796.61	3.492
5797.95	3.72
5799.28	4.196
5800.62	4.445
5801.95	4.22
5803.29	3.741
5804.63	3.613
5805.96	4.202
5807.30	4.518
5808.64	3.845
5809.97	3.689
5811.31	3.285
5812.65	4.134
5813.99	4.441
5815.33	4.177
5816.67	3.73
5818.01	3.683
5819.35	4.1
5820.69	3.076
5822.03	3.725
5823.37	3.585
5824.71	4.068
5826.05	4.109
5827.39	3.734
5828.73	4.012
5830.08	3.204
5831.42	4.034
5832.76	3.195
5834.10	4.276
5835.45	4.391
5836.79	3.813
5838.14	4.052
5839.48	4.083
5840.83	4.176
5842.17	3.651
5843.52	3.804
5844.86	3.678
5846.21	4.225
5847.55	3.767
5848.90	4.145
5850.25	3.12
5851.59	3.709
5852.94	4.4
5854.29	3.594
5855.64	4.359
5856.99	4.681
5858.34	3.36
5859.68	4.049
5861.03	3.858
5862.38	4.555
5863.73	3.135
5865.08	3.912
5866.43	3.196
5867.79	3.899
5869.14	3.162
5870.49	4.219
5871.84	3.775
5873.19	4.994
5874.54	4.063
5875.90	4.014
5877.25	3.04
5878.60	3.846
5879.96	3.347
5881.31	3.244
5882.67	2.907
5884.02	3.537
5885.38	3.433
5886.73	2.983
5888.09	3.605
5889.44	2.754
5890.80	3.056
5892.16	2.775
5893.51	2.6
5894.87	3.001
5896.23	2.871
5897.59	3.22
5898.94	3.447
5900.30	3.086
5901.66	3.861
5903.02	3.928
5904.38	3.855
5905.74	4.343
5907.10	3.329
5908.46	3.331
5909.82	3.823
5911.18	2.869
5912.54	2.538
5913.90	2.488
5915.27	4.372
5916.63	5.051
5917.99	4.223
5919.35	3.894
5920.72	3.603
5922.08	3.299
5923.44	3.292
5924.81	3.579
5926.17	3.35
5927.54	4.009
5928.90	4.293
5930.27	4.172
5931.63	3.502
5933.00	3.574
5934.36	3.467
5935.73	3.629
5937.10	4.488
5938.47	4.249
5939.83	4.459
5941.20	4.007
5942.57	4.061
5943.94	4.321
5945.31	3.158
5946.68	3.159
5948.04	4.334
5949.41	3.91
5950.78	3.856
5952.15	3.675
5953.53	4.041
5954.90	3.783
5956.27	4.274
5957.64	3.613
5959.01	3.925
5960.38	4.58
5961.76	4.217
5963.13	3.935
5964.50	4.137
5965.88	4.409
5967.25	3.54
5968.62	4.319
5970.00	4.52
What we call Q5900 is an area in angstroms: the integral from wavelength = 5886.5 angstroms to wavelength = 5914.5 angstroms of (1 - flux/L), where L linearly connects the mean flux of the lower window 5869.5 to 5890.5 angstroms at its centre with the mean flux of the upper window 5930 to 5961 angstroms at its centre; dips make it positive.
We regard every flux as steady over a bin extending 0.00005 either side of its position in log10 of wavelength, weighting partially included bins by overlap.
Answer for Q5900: 3.4 angstroms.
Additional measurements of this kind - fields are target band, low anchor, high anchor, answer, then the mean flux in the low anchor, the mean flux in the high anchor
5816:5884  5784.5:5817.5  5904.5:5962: 0.23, 3.83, 3.81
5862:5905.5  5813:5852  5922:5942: 4.18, 3.86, 3.84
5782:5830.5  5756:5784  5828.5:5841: 1.55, 3.9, 3.91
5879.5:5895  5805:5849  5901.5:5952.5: 2.91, 3.89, 3.77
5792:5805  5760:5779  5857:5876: 0.43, 3.92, 3.9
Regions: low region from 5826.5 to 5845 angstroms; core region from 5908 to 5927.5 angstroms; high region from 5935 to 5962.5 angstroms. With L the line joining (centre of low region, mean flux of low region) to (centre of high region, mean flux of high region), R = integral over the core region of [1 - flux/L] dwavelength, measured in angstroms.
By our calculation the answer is 1.9 angstroms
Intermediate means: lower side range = 3.87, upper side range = 3.99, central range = 3.57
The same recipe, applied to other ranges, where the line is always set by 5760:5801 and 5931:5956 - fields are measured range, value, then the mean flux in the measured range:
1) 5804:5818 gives -0.6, 3.95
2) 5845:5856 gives -0.2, 3.89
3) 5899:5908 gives 0.3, 3.7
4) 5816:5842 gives -0.3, 3.84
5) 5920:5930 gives 0.5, 3.65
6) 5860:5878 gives 0.0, 3.84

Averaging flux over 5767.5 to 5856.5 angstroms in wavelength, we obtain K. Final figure 3.83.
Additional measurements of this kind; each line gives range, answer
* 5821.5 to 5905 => 3.68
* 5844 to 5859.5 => 3.92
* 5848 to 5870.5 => 3.83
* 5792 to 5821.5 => 3.85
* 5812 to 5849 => 3.89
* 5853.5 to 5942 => 3.64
